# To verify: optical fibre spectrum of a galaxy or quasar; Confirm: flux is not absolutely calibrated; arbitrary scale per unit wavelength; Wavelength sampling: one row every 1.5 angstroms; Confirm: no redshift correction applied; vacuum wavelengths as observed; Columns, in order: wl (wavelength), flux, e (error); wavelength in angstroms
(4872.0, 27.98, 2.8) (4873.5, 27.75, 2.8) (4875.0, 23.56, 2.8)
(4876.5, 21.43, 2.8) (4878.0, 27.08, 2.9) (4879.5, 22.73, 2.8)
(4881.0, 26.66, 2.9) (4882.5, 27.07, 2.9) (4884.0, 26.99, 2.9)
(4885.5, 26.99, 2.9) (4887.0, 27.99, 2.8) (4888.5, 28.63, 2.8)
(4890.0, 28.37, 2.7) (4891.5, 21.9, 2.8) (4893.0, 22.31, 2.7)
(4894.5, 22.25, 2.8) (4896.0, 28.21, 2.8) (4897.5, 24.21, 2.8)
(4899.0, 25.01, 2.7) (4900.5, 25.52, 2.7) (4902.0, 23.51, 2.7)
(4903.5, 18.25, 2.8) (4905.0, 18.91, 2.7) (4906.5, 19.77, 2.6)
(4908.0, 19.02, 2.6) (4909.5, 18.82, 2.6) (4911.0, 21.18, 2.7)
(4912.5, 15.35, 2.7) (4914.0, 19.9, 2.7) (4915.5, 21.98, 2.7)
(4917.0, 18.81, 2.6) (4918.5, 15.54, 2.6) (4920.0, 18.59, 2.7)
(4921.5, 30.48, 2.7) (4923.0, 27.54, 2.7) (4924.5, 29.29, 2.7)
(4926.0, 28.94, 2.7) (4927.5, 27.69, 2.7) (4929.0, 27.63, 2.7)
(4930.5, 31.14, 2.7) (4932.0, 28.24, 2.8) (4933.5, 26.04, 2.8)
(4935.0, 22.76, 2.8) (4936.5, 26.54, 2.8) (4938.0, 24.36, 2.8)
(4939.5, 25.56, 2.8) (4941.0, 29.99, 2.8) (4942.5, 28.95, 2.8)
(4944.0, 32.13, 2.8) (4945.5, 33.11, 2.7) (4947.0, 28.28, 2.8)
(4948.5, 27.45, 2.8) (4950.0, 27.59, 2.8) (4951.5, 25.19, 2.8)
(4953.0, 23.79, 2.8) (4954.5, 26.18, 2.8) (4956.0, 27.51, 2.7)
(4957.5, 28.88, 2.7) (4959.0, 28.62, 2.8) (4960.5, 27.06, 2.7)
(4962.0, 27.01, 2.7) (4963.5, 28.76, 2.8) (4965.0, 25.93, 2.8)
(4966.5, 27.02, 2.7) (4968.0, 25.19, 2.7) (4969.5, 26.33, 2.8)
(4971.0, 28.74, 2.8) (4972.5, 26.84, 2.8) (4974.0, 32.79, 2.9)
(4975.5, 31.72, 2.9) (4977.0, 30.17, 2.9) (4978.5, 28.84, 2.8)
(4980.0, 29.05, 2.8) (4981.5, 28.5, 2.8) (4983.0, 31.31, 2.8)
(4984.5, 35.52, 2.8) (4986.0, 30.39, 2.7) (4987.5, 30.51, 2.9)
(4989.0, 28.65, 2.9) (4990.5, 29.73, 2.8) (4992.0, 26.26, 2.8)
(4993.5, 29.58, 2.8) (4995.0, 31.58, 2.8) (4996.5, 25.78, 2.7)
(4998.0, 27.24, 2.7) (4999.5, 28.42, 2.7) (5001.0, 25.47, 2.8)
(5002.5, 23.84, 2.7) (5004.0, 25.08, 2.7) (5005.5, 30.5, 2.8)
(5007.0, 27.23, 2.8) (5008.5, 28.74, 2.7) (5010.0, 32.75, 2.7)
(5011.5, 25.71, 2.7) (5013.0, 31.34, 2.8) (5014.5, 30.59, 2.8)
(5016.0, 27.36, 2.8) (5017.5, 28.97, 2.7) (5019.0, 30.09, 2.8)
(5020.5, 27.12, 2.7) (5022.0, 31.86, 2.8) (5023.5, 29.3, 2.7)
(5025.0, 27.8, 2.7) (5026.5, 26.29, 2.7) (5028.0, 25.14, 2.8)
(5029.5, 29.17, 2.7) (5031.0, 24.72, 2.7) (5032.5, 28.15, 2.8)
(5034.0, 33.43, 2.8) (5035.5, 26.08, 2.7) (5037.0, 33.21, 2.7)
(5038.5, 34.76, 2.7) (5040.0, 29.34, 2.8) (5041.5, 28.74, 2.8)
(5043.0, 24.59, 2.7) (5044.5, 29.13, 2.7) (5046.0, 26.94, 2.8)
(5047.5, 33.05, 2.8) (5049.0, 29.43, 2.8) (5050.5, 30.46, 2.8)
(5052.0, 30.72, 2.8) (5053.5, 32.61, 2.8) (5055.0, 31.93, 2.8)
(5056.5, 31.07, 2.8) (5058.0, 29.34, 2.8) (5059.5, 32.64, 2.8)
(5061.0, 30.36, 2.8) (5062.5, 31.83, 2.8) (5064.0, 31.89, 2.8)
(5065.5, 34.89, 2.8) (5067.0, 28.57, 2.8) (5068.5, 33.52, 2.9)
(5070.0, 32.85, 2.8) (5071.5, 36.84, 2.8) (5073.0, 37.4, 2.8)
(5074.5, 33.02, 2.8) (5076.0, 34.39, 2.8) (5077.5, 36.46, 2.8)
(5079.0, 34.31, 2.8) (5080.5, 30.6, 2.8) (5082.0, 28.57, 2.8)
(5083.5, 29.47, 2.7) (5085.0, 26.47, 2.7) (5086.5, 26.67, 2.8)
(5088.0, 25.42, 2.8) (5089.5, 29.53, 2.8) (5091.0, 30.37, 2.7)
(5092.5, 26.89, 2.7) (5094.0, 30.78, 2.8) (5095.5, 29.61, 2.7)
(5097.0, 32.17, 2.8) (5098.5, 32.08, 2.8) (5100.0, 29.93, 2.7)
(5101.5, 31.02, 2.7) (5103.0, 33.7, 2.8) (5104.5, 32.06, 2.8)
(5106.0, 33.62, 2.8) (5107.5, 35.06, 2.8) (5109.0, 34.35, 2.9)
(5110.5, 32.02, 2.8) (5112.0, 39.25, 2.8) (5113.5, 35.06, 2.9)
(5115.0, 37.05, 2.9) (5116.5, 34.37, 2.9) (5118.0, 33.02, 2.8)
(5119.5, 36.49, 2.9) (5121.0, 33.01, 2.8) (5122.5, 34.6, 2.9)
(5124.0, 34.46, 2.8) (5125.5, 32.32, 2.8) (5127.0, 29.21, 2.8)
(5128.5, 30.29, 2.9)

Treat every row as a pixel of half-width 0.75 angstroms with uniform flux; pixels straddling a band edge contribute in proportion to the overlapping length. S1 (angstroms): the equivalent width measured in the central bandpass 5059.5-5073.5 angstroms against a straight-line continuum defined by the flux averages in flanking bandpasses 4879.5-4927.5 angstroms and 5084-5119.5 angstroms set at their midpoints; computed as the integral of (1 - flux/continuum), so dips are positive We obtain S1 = -1.2 angstroms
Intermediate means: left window 23.5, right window 31.8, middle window 33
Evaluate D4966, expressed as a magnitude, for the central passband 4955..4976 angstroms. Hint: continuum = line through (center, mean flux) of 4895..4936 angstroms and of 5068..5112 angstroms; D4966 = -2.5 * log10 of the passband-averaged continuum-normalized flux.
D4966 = -0.09 mag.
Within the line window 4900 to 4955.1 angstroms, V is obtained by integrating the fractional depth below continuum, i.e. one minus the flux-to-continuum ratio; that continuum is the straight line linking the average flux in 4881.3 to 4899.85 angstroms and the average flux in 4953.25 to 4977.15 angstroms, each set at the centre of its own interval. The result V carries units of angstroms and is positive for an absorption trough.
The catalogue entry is 4.5 angstroms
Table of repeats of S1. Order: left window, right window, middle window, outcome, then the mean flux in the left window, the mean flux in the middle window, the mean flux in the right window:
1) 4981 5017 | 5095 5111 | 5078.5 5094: 1.4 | 28.8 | 28.8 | 32.4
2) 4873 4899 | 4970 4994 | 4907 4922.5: 3.9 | 25.5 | 20.1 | 29.9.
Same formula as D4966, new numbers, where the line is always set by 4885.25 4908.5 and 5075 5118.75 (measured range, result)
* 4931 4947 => -0.10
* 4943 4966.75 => -0.07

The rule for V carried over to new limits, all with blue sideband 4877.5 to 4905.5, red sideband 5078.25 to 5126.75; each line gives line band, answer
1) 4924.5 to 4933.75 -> -0.8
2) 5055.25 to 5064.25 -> -0.2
